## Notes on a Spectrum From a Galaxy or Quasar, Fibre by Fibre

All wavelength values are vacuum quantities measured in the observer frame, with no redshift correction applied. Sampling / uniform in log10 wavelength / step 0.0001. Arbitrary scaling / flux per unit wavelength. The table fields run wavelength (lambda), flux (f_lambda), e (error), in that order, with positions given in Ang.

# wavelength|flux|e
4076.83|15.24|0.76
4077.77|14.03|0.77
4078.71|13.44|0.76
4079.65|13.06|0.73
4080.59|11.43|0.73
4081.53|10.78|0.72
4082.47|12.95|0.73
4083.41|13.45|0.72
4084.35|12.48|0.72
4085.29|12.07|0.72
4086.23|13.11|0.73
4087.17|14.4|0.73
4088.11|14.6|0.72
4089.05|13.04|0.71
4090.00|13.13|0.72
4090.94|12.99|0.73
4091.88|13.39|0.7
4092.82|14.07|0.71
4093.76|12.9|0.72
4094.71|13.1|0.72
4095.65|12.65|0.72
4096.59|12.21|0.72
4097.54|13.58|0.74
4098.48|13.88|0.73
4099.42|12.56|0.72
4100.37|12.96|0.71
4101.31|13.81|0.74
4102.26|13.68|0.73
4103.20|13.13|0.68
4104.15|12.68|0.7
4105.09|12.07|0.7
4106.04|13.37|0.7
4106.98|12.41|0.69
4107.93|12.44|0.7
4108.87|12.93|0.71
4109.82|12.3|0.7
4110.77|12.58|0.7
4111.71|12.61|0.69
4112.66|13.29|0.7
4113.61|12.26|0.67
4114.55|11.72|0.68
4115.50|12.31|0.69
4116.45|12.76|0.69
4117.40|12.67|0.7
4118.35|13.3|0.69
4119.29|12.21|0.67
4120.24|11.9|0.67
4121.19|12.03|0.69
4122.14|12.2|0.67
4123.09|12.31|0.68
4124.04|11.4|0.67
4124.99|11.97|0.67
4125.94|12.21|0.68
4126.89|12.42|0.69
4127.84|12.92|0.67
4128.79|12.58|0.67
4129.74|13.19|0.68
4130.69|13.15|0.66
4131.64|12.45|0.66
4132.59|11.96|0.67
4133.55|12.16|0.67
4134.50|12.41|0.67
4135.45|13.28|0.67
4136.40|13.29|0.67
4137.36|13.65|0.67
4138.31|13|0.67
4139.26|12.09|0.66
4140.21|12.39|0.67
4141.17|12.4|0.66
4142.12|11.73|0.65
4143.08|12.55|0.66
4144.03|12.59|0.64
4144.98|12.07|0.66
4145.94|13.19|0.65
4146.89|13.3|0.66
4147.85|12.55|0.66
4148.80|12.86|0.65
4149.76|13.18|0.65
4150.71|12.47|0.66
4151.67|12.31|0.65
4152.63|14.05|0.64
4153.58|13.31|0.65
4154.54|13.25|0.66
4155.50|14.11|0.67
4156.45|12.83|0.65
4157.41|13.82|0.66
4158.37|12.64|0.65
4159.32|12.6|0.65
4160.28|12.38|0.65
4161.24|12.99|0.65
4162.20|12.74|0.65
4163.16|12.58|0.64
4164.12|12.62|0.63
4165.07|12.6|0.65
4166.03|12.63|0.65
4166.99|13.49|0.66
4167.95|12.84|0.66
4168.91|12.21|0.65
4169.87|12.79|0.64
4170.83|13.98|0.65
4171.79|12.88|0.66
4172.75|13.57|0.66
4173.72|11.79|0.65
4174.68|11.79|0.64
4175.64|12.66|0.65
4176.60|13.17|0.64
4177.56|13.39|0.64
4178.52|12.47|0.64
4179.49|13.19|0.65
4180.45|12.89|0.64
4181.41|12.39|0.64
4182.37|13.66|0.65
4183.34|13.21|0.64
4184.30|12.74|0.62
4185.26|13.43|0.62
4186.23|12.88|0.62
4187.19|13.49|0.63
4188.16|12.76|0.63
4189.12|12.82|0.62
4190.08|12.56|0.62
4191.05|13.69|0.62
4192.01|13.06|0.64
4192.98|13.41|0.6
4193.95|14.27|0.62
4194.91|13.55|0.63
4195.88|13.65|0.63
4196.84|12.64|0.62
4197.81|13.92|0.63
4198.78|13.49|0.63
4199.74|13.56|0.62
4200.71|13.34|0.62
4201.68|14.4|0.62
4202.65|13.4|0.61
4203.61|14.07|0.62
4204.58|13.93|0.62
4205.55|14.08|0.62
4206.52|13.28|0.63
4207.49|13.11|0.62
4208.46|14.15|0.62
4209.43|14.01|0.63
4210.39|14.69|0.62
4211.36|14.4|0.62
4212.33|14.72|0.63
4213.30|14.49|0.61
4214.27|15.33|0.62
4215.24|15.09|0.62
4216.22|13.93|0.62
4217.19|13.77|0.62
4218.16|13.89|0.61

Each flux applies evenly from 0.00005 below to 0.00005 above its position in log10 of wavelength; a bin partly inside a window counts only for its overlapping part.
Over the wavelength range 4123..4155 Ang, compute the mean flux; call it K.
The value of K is 12.7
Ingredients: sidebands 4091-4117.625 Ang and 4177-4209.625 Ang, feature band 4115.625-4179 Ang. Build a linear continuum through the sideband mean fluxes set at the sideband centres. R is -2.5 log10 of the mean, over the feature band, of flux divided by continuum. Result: 0.03 mag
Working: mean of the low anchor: 12.9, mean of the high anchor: 13.4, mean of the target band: 12.7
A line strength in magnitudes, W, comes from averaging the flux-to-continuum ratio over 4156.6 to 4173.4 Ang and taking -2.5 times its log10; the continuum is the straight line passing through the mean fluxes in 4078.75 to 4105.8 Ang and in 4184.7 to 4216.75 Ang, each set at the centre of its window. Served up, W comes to 0.05 mag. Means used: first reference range 13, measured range 12.9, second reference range 13.7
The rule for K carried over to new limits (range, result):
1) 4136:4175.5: 12.8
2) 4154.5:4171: 12.9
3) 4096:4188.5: 12.8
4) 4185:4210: 13.5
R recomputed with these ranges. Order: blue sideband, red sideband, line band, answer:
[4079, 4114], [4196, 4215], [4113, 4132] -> 0.07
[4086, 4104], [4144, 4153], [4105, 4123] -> 0.06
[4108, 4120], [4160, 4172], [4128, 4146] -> 0.00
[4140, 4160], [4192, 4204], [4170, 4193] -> 0.03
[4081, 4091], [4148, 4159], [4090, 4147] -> 0.03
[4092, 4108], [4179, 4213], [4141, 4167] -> 0.04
